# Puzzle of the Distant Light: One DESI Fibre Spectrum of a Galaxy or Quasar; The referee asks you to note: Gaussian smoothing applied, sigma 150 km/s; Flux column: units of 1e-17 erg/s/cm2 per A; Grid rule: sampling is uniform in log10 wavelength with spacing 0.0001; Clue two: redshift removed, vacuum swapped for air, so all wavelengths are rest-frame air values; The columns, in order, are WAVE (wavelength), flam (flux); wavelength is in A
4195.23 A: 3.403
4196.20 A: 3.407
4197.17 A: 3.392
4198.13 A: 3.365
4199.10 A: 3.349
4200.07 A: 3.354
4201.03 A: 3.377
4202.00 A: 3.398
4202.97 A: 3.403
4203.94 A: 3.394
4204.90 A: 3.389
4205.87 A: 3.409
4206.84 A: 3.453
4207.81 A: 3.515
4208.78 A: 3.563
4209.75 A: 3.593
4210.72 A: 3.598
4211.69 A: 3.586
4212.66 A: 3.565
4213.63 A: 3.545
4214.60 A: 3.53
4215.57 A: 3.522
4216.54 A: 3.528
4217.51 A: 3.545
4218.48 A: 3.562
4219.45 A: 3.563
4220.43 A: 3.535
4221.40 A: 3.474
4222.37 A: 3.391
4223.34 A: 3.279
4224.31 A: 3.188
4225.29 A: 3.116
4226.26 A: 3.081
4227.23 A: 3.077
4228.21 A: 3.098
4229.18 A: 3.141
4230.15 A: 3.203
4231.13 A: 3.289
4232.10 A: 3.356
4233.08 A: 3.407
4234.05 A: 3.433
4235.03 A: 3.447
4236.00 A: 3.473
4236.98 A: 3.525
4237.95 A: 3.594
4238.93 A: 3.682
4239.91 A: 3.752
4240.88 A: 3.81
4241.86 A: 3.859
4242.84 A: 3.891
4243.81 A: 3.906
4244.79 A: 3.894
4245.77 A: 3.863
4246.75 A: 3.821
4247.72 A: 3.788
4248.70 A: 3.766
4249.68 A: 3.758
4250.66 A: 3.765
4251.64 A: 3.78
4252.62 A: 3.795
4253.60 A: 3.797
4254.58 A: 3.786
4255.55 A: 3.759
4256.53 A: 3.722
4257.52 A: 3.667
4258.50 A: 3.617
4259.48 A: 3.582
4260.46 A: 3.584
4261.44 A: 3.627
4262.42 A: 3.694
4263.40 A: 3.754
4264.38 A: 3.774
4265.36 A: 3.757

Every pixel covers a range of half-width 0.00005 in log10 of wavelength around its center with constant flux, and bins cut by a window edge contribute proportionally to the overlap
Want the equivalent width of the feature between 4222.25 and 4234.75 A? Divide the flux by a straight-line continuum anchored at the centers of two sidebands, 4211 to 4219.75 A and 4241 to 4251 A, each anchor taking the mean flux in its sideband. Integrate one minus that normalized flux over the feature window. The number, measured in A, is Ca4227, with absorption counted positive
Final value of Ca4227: 1.5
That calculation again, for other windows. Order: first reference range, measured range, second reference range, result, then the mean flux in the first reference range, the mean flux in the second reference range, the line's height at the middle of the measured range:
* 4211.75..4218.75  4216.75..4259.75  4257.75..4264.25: 0.45 A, 3.55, 3.66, 3.6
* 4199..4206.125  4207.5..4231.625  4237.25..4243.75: 1.02 A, 3.39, 3.77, 3.56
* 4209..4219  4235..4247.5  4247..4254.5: -0.07 A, 3.56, 3.78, 3.72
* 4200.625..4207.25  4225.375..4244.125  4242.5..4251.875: 1.23 A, 3.4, 3.82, 3.7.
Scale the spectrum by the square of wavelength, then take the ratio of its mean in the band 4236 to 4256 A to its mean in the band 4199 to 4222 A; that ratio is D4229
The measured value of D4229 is 1.1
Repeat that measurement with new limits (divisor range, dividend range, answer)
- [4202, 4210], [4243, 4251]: 1.13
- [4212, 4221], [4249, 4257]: 1.08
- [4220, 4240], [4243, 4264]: 1.13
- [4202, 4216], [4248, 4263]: 1.08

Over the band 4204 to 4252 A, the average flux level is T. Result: 3.53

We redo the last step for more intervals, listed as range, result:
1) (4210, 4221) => 3.55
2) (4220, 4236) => 3.29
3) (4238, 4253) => 3.8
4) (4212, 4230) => 3.37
